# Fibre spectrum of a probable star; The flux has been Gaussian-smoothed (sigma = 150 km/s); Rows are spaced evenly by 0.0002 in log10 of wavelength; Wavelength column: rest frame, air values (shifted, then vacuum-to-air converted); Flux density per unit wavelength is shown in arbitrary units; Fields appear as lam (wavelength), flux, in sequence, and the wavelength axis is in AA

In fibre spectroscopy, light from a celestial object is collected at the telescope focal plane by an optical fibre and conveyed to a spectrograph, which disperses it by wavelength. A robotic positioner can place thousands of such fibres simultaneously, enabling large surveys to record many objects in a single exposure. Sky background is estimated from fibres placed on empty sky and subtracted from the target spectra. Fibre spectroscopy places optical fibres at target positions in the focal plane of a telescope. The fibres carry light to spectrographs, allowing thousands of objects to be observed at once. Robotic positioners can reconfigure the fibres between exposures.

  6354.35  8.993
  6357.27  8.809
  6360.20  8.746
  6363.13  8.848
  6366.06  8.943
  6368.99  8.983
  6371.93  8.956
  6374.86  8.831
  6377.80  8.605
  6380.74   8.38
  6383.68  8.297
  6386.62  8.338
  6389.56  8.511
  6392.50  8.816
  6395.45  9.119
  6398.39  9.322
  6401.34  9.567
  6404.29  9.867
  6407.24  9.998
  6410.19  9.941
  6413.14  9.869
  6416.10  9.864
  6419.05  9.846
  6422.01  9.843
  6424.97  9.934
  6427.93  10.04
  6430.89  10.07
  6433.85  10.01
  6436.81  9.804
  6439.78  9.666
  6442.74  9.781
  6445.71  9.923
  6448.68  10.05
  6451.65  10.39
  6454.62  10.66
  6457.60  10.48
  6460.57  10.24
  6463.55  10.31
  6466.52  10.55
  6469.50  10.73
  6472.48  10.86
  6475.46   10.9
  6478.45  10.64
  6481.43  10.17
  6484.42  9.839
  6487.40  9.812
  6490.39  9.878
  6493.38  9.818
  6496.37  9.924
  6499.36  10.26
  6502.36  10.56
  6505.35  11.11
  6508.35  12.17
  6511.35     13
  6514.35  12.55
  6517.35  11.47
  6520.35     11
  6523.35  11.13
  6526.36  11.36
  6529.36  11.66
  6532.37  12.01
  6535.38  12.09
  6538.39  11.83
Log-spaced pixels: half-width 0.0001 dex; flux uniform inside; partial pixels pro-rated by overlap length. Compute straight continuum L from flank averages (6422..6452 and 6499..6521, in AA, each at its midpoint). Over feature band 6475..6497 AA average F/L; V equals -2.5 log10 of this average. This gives 0.10 mag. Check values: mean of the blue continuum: 9.95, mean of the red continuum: 11.6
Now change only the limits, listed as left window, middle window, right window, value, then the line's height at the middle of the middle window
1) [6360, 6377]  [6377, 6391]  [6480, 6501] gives 0.075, 9.02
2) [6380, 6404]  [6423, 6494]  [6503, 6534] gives 0.016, 10.4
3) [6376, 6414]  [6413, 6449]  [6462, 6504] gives -0.033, 9.6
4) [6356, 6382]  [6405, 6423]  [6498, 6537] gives -0.029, 9.63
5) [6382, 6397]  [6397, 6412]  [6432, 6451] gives -0.087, 8.99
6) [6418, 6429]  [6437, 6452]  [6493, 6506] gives 0.012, 10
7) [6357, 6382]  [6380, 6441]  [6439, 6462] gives 0.000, 9.49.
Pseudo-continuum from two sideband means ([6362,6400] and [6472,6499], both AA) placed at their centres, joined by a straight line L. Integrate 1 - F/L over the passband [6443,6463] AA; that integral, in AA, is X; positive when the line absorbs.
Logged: -1.1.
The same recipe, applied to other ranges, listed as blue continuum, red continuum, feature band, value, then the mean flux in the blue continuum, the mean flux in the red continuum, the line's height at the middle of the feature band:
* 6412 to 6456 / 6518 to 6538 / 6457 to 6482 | 0.0 AA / 9.98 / 11.6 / 10.6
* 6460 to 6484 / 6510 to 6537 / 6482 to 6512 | 1.6 AA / 10.5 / 11.8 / 11.1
